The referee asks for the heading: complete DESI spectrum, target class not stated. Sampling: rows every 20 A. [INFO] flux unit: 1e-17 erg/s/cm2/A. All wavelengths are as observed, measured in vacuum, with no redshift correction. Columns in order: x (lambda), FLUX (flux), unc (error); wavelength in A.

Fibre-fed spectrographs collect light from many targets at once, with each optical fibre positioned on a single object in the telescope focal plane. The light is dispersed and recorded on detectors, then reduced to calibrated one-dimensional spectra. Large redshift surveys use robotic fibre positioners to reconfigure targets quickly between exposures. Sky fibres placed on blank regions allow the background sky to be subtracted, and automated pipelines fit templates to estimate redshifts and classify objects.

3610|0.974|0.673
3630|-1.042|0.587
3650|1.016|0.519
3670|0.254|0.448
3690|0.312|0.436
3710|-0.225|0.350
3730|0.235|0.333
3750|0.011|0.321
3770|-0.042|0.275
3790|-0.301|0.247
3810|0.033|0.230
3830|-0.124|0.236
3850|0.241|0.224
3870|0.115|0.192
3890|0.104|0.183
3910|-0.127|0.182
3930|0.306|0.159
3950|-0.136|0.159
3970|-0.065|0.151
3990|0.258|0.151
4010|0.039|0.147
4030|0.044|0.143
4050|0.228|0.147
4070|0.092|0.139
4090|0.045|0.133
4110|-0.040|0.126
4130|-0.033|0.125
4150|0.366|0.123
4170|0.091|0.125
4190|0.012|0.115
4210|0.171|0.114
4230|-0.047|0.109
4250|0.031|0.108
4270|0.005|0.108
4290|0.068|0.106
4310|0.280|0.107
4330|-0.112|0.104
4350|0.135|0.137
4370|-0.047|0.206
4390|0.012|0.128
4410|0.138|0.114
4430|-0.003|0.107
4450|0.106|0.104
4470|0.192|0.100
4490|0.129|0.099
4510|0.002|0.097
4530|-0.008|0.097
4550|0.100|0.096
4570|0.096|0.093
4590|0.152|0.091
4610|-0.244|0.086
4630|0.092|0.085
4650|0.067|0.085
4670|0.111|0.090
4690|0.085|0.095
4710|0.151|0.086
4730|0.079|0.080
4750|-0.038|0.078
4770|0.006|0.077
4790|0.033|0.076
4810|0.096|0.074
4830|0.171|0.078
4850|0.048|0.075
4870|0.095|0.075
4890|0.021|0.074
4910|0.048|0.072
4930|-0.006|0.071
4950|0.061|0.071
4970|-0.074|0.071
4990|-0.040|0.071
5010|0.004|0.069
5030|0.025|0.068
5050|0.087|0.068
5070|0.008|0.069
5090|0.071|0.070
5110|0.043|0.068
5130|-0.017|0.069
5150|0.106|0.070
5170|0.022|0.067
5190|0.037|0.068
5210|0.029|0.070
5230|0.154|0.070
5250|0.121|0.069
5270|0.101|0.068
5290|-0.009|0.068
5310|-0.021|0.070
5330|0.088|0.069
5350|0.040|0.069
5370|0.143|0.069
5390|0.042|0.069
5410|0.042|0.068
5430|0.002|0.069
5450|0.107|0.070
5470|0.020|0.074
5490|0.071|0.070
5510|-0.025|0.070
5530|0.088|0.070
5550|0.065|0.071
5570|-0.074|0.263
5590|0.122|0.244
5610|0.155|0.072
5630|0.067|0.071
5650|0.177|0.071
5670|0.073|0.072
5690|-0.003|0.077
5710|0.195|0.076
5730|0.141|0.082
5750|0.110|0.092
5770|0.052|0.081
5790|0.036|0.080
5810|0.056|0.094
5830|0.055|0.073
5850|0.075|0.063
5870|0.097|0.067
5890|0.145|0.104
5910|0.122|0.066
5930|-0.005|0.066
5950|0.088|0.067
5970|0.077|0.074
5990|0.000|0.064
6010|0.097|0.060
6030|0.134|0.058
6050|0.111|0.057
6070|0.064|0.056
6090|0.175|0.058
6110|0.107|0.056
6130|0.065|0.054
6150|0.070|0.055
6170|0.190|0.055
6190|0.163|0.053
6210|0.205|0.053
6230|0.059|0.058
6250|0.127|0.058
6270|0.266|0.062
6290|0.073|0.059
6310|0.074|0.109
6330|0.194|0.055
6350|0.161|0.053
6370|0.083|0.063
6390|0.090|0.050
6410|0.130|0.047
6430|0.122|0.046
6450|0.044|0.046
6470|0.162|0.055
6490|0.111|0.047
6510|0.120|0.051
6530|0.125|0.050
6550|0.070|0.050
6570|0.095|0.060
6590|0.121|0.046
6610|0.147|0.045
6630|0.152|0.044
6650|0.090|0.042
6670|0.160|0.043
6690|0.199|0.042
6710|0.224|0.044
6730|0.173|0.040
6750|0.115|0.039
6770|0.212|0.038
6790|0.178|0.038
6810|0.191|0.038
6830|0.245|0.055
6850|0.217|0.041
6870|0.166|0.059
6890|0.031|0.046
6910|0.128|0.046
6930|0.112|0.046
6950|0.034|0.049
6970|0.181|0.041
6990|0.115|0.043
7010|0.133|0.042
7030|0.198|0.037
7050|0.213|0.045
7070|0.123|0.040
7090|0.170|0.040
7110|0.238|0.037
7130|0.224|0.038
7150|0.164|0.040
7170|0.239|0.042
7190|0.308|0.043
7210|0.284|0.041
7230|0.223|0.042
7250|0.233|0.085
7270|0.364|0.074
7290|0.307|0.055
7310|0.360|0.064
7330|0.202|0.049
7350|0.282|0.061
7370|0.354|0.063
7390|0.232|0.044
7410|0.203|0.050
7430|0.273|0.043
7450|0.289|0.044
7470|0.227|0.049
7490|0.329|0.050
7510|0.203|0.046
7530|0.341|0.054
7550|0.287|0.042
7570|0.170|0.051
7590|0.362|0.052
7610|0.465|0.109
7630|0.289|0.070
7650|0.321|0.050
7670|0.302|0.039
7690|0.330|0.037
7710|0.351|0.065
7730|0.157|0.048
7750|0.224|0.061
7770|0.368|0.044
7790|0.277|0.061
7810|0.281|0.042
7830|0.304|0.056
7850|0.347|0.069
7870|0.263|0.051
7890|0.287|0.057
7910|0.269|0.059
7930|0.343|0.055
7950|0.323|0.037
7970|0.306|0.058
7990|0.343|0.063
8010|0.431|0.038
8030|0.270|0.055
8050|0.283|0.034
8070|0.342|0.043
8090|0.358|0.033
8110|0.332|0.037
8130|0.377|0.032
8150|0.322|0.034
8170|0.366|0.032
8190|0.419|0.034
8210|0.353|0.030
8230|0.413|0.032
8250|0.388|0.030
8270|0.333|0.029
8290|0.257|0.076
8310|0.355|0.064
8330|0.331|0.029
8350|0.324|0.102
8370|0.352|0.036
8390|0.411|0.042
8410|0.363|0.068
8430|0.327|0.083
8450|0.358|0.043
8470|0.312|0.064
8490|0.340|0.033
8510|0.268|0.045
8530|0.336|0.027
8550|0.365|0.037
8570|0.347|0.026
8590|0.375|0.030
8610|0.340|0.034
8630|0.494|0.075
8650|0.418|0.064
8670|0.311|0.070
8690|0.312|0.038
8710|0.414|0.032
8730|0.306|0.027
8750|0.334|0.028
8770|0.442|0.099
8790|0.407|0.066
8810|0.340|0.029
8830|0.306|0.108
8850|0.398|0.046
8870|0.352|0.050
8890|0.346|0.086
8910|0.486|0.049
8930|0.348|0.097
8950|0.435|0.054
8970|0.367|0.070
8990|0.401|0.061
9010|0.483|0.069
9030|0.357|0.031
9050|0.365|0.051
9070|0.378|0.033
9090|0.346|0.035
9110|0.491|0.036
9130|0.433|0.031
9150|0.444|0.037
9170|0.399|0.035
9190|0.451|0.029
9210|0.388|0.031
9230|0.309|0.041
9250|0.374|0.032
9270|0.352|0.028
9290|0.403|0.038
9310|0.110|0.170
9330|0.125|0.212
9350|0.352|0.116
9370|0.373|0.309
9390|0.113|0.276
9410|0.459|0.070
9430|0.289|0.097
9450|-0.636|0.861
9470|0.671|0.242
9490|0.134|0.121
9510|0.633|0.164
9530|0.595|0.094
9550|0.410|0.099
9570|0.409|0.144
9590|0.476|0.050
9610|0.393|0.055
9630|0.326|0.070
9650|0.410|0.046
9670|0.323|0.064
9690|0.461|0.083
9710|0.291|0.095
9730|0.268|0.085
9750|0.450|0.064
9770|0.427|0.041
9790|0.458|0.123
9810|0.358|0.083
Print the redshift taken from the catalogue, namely 0.800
